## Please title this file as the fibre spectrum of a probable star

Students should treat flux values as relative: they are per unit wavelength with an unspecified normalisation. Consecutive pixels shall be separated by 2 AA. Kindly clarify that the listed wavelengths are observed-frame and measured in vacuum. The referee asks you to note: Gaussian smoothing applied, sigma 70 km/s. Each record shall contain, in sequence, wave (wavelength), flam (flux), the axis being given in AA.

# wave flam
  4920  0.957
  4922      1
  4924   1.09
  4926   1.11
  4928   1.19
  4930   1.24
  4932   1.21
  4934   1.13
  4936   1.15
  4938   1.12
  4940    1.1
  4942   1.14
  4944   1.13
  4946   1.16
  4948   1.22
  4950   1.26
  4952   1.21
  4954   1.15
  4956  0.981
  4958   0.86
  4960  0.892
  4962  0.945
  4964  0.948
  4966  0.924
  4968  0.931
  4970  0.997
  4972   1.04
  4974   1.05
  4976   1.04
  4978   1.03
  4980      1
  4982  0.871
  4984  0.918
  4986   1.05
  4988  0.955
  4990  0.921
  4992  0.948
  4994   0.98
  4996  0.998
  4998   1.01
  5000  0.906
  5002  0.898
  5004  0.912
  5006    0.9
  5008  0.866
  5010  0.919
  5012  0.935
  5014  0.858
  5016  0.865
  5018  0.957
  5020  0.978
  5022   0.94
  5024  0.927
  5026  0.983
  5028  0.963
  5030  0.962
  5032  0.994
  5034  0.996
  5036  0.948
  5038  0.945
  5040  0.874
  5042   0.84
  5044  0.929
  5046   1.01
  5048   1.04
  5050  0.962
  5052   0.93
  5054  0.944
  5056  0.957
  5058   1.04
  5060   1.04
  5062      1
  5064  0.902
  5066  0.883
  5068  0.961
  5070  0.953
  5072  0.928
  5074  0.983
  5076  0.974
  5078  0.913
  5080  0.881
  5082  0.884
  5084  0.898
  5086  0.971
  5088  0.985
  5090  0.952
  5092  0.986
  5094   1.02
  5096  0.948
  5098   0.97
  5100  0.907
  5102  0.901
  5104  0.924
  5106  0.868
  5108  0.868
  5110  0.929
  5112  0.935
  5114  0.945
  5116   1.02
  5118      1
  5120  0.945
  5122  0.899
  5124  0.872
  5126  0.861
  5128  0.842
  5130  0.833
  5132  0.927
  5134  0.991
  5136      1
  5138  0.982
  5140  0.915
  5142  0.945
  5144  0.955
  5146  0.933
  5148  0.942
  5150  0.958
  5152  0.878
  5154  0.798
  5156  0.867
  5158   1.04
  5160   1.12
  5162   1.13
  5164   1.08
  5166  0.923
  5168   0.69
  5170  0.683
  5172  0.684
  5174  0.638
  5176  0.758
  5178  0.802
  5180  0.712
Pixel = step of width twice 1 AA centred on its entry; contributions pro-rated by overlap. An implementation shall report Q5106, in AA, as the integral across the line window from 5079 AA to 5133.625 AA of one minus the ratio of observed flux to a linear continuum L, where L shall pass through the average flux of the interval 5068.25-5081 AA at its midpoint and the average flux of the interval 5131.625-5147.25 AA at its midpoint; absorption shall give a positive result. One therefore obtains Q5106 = 1.3 AA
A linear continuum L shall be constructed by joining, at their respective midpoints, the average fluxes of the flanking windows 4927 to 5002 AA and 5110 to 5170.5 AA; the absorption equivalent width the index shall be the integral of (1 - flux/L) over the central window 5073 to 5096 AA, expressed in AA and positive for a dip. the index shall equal 0.4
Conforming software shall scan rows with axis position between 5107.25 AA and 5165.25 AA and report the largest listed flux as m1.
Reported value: 1.13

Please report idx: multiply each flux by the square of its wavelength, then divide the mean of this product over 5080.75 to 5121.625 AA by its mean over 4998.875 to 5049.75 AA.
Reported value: 1.04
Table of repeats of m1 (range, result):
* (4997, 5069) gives 1.04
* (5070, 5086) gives 0.983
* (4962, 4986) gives 1.05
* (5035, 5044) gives 0.948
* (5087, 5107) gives 1.02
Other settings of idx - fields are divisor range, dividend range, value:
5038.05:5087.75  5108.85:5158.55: 1.01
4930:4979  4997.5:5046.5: 0.89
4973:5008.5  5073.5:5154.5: 1.02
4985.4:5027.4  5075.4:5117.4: 1.04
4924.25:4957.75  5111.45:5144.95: 0.88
